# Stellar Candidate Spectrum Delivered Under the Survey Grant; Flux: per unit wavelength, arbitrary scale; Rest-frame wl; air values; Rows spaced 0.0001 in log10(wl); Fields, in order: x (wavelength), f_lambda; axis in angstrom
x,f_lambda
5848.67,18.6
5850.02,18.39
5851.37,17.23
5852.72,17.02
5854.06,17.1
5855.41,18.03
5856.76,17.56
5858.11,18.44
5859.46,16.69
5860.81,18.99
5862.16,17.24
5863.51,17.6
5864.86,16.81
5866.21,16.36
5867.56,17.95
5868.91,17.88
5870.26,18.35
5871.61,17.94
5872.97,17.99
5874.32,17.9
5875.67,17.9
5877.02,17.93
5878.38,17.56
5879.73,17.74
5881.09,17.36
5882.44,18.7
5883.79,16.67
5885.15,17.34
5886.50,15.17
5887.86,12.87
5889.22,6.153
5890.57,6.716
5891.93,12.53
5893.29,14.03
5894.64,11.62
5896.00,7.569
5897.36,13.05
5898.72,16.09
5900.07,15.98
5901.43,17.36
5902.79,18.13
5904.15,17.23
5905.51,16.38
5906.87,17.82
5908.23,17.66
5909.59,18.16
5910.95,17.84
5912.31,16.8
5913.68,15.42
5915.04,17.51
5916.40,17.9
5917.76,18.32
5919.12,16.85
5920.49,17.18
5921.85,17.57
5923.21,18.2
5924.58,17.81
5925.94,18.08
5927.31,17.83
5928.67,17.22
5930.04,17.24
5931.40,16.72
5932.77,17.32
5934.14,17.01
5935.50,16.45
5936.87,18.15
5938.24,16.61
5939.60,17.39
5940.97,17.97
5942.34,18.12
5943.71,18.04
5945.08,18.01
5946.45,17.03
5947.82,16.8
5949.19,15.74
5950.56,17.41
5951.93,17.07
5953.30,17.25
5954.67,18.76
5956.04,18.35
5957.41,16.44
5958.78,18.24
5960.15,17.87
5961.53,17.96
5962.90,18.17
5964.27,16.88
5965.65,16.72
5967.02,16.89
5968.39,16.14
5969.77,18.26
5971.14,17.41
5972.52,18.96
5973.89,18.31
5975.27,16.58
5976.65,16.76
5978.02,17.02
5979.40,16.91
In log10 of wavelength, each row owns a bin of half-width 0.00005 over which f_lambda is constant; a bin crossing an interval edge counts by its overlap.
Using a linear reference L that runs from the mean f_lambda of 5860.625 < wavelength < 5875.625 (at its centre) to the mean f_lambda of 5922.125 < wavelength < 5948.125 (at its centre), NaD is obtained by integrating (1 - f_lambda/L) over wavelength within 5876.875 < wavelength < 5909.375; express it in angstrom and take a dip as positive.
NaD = 4.9 angstrom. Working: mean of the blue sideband 17.7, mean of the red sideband 17.5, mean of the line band 15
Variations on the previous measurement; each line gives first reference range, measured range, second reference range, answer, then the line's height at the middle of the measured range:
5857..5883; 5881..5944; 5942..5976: 5.2 angstrom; 17.6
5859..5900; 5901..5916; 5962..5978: -1.0 angstrom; 16.2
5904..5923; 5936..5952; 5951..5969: 0.1 angstrom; 17.4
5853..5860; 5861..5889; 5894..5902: -2.4 angstrom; 15.8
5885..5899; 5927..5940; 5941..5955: -1.0 angstrom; 16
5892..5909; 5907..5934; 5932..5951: -2.1 angstrom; 16.2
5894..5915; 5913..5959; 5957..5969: -2.2 angstrom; 16.6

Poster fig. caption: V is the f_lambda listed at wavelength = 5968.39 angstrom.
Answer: 16.14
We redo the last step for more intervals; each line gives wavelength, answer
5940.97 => 17.97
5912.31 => 16.8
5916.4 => 17.9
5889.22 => 6.153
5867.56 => 17.95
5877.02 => 17.93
